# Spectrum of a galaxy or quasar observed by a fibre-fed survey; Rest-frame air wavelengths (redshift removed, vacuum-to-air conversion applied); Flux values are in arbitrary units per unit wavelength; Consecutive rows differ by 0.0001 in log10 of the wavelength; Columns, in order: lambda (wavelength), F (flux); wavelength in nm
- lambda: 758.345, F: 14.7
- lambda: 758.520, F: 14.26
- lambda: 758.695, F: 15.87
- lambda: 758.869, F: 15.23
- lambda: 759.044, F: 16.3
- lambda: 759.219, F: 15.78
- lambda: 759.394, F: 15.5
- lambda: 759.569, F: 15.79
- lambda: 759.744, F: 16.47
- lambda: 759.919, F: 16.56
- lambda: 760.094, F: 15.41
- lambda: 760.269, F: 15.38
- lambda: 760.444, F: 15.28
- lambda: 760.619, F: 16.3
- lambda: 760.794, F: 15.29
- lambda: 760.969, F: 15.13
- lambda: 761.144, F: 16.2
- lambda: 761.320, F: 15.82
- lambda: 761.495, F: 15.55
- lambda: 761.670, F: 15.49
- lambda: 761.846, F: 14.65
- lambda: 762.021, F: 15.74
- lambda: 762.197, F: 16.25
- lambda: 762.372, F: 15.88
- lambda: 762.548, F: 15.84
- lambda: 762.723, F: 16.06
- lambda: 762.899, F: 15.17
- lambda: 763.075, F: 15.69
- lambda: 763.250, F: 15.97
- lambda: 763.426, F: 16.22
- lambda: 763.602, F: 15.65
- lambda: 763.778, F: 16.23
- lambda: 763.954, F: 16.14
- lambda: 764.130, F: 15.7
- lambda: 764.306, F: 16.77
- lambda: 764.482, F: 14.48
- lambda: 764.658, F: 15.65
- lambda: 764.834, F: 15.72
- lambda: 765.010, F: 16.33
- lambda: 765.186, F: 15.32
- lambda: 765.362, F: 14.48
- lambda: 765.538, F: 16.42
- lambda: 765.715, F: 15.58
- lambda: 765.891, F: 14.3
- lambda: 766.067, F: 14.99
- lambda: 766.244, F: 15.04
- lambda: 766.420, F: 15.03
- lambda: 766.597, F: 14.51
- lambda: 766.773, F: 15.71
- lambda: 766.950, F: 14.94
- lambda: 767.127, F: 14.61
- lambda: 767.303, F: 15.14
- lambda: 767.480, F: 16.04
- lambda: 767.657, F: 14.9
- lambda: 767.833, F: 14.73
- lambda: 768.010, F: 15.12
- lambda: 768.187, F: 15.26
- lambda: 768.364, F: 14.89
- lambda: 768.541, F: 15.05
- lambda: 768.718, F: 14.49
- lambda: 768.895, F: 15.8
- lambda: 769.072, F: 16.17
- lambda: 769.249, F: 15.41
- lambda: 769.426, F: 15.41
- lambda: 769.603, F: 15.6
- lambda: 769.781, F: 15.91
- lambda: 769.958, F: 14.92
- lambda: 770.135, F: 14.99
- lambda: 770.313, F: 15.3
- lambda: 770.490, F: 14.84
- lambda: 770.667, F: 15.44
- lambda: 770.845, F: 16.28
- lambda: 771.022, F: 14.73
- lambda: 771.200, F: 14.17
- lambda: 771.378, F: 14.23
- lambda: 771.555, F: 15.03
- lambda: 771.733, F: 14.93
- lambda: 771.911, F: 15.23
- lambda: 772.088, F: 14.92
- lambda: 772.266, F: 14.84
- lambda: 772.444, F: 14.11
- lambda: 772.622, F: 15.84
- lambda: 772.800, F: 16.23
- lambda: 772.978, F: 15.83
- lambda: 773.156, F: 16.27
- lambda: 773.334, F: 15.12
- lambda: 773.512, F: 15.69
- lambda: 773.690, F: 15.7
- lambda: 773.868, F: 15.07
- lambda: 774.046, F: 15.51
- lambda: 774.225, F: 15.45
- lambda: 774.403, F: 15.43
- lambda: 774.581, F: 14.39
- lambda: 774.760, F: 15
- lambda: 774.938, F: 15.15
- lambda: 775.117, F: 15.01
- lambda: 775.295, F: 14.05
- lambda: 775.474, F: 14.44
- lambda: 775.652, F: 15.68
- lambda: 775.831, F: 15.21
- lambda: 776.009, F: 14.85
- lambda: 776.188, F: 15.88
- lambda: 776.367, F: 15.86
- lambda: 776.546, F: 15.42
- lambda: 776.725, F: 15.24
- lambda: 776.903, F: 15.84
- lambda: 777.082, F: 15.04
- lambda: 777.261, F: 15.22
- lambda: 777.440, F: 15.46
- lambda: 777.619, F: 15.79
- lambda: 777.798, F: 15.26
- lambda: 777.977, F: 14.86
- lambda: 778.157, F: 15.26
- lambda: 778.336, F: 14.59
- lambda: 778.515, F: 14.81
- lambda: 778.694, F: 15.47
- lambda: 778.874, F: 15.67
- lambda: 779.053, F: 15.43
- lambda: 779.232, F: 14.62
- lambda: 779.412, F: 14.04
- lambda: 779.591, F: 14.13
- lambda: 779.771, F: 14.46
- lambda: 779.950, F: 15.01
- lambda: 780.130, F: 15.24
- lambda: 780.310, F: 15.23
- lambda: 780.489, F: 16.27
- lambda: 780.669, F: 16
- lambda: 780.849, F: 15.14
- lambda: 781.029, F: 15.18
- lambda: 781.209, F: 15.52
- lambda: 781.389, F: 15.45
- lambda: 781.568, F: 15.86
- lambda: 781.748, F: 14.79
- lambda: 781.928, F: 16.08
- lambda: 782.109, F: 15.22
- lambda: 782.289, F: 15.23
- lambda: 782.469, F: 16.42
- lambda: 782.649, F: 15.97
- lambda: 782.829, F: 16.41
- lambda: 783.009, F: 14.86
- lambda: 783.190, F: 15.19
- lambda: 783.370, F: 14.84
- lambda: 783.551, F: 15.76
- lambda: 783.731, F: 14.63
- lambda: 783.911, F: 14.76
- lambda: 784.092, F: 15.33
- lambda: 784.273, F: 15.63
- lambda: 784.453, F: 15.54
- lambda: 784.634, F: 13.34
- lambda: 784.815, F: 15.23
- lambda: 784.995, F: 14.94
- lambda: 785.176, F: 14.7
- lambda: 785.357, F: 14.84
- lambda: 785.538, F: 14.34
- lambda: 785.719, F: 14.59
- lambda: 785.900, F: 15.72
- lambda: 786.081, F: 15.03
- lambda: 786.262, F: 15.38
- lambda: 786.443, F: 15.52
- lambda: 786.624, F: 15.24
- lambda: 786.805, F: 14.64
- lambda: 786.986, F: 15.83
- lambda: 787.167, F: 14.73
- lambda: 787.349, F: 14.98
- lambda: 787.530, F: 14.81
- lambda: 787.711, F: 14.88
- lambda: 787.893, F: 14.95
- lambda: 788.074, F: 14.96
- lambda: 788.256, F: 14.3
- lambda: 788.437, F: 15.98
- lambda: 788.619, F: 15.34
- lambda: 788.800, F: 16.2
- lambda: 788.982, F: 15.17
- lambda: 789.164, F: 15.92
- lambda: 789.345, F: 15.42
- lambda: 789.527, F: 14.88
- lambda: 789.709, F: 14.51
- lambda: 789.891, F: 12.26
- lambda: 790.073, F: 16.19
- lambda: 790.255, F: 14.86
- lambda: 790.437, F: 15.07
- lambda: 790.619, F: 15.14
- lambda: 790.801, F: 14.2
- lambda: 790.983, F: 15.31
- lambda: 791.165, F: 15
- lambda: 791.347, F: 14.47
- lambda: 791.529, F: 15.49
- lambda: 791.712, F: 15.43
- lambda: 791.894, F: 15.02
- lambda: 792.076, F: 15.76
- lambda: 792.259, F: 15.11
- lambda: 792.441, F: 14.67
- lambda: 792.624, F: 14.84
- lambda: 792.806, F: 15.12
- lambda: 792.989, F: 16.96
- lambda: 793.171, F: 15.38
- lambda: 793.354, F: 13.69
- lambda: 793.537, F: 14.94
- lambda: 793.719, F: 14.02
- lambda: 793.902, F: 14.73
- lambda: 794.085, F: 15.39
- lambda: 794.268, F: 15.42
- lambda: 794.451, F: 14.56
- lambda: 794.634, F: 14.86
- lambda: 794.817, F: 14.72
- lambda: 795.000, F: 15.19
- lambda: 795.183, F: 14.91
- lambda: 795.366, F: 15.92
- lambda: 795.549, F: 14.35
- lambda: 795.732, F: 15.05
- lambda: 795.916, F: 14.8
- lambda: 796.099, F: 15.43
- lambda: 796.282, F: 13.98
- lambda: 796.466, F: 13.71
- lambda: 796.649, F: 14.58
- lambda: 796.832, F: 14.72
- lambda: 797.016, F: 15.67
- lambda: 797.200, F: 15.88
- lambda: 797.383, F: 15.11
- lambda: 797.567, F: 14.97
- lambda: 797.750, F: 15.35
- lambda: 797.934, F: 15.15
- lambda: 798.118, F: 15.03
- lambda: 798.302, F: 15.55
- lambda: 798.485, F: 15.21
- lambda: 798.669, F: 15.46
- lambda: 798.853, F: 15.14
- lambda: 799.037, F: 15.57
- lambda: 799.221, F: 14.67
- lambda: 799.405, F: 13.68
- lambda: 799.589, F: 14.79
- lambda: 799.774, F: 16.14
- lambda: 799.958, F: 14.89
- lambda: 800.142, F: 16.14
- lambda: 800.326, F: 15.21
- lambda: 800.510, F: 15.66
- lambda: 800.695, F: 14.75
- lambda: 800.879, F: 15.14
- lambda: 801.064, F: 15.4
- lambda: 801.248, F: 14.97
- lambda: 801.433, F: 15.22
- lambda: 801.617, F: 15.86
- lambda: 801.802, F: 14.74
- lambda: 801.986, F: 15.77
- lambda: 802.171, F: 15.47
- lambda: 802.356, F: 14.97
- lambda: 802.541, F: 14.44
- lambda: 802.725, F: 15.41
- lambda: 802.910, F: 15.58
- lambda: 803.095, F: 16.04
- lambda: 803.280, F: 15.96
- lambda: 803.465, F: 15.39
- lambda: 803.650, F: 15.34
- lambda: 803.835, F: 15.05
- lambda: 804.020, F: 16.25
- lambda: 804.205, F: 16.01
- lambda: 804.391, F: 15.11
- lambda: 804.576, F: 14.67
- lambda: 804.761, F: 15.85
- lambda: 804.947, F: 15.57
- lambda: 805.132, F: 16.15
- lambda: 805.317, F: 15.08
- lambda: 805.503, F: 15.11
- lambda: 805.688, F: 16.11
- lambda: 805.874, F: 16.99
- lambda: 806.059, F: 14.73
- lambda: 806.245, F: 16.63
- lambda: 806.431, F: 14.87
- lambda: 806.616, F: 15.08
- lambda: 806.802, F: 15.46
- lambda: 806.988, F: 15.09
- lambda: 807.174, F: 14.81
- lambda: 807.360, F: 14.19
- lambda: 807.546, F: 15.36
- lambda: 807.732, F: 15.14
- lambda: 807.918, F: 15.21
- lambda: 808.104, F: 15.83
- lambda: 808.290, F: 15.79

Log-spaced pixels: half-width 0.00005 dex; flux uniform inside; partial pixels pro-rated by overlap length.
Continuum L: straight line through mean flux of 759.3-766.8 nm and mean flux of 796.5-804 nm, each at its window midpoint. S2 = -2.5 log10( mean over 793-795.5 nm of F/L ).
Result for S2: 0.03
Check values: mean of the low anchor 15.6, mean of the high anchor 15.3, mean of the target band 15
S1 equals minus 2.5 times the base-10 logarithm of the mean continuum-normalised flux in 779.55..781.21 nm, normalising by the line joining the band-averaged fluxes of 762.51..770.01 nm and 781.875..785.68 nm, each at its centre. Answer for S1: 0.00 mag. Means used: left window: 15.4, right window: 15.2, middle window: 15.2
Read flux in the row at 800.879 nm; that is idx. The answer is 15.14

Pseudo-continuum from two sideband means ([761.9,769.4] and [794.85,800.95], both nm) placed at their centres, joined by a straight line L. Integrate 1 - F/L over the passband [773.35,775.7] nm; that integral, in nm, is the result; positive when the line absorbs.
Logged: 0.037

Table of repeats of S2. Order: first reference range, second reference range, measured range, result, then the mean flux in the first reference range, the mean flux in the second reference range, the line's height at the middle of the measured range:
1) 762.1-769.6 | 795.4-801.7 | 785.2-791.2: 0.01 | 15.5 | 15.1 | 15.2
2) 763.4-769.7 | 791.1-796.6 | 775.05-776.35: 0.01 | 15.4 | 15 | 15.2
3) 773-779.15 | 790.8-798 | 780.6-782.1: -0.02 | 15.3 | 15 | 15.2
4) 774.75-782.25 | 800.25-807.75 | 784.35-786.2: 0.03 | 15.2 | 15.4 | 15.3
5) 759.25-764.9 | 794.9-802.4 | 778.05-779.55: 0.04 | 15.7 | 15.1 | 15.5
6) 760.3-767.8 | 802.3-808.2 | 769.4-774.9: 0.02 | 15.5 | 15.4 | 15.5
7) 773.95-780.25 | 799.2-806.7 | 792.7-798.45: 0.02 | 15.1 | 15.4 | 15.3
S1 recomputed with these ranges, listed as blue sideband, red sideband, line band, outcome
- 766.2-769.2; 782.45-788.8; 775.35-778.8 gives -0.009 mag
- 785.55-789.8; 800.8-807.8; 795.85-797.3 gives 0.031 mag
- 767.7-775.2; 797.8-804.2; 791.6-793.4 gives 0.003 mag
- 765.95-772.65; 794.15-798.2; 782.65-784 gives -0.016 mag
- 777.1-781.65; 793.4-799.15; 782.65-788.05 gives 0.004 mag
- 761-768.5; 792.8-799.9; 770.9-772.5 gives 0.046 mag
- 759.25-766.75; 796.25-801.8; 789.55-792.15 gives 0.024 mag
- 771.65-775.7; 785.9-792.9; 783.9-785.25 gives 0.013 mag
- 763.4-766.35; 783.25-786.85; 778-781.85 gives 0.000 mag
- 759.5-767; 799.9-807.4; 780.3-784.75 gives 0.009 mag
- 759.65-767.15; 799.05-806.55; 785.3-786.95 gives 0.029 mag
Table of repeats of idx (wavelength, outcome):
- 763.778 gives 16.23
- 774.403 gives 15.43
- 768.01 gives 15.12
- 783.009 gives 14.86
